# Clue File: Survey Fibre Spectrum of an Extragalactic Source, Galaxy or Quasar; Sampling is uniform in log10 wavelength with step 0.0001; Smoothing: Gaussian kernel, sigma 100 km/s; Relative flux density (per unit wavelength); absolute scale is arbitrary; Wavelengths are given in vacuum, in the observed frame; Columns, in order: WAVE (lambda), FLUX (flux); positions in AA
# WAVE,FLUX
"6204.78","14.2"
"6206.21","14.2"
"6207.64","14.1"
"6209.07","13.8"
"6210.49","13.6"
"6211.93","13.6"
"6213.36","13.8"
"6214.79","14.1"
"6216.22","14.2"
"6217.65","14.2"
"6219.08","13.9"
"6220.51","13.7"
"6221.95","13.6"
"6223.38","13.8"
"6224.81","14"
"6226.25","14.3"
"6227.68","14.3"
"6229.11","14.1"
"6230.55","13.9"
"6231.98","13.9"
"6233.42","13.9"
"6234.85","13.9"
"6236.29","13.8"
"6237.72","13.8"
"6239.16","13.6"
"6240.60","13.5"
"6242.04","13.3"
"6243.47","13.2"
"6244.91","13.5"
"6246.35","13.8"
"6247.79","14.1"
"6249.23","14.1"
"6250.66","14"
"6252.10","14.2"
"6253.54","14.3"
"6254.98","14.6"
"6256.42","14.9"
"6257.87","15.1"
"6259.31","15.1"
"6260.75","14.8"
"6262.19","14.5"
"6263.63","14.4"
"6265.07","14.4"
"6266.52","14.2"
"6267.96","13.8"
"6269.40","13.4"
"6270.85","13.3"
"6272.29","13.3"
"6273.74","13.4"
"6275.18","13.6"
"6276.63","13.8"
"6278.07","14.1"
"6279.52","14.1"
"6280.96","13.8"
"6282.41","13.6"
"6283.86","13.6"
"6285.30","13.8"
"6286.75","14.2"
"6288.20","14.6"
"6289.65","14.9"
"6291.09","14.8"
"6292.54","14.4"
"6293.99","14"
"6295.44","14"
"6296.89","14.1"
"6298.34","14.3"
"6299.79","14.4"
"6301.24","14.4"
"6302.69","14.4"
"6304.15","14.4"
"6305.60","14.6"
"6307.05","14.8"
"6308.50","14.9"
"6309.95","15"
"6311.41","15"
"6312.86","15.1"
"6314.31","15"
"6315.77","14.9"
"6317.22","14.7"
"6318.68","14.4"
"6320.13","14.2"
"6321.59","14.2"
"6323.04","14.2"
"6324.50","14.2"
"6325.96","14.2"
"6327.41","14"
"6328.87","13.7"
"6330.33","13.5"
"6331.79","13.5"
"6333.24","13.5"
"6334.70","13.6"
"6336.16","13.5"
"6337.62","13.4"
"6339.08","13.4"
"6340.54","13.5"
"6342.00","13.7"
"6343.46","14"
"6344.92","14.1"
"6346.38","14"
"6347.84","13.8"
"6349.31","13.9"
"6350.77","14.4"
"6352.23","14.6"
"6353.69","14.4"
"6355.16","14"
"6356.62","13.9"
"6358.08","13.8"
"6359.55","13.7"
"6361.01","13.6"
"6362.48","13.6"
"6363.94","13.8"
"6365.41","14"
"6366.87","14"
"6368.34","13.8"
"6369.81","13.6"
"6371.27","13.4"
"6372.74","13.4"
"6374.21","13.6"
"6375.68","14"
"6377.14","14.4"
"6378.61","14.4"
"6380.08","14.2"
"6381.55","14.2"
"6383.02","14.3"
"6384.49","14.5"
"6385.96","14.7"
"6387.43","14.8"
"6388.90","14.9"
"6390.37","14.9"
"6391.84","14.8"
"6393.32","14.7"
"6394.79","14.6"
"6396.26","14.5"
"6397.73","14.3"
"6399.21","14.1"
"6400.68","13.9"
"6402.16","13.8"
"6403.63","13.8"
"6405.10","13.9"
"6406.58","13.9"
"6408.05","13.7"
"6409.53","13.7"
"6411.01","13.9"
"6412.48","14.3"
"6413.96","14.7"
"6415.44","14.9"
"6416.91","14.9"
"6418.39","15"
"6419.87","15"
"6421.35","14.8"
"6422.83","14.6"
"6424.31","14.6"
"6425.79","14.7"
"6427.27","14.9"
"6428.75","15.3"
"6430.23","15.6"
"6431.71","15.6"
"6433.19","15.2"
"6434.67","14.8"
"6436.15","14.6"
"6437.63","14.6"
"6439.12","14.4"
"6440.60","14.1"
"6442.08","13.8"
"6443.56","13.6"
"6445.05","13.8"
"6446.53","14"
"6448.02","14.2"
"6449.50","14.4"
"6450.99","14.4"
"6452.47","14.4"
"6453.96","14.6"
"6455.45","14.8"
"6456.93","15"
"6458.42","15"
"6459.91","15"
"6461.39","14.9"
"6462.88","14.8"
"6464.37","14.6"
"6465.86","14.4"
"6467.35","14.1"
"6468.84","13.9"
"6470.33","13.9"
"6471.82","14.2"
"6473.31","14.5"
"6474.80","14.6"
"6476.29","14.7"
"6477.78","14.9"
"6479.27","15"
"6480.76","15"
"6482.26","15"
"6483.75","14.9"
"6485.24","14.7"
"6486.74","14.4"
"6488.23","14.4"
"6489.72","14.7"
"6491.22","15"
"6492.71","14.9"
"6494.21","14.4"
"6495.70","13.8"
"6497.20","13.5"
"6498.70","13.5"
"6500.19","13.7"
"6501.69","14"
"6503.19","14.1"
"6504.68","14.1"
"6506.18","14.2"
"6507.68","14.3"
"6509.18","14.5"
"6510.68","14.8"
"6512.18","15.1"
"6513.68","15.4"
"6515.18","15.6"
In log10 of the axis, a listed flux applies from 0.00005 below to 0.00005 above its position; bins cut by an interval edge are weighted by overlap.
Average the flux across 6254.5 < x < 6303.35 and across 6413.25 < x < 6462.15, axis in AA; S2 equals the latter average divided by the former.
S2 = 1.04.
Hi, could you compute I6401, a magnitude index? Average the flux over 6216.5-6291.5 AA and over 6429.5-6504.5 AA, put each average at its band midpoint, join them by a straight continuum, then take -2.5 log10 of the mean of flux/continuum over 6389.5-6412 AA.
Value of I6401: 0.01 mag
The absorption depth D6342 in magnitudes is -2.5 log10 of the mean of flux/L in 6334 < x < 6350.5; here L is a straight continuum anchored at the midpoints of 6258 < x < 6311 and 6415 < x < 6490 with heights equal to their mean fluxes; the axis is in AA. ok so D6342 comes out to 0.05 mag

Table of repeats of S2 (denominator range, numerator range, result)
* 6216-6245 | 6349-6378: 1.01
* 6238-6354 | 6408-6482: 1.03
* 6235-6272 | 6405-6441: 1.04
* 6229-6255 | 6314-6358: 1.01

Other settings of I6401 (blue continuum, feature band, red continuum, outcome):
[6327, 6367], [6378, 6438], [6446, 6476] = -0.028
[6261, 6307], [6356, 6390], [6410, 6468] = 0.028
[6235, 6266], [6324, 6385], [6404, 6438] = 0.044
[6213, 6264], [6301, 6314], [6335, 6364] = -0.062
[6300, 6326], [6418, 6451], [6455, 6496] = 0.001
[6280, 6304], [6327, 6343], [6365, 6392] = 0.050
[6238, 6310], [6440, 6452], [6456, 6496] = 0.039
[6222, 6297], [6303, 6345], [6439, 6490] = 0.000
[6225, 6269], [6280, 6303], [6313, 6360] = -0.011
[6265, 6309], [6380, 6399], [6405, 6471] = -0.013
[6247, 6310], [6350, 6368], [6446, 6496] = 0.030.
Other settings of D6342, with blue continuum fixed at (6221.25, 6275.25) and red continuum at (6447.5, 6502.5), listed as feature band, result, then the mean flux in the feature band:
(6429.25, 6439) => -0.05 mag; 15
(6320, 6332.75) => 0.02 mag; 13.9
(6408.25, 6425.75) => -0.01 mag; 14.6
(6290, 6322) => -0.03 mag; 14.6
